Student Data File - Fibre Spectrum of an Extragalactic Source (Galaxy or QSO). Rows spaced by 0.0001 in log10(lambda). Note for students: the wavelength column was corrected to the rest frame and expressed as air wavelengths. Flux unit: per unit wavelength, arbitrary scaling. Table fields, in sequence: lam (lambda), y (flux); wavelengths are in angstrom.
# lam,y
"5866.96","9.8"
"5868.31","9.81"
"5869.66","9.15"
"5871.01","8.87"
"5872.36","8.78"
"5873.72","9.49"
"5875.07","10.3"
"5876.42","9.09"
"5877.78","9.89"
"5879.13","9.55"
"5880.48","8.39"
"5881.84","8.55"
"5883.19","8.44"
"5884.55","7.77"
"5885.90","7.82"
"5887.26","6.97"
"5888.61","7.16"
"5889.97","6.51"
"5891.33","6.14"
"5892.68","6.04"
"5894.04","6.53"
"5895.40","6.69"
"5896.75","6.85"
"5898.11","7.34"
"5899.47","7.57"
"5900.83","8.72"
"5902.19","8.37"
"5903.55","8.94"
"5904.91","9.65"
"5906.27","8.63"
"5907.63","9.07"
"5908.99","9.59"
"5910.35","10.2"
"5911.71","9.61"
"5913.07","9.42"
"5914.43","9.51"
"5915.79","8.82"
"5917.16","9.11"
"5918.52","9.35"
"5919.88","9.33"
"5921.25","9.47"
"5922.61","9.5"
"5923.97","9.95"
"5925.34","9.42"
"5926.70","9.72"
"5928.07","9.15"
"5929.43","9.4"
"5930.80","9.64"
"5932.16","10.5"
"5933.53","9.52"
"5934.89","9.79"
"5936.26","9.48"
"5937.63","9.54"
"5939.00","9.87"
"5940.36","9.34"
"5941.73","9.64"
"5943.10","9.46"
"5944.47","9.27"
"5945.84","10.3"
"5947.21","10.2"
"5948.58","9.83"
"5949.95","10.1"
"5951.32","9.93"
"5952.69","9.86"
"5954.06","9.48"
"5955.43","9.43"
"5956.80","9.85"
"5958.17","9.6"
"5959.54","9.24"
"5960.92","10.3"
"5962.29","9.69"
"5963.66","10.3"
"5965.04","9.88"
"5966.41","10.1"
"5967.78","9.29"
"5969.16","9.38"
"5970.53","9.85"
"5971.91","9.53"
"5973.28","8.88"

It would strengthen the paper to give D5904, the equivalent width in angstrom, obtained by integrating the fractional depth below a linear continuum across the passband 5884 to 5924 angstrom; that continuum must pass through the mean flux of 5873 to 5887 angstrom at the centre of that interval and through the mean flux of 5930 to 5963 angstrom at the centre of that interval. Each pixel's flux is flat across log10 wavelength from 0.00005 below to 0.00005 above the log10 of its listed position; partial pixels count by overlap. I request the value 3.8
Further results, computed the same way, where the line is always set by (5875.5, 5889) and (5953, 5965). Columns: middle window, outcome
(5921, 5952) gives -1.1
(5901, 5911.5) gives -0.4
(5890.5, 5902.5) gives 2.2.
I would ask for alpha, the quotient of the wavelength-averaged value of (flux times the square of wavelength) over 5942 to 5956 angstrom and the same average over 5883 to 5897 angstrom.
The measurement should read 1.4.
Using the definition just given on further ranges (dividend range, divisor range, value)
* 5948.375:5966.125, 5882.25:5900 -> 1.42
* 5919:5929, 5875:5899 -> 1.25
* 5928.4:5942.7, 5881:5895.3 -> 1.37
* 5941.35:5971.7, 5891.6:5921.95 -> 1.16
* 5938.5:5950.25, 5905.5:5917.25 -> 1.06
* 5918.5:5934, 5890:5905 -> 1.31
